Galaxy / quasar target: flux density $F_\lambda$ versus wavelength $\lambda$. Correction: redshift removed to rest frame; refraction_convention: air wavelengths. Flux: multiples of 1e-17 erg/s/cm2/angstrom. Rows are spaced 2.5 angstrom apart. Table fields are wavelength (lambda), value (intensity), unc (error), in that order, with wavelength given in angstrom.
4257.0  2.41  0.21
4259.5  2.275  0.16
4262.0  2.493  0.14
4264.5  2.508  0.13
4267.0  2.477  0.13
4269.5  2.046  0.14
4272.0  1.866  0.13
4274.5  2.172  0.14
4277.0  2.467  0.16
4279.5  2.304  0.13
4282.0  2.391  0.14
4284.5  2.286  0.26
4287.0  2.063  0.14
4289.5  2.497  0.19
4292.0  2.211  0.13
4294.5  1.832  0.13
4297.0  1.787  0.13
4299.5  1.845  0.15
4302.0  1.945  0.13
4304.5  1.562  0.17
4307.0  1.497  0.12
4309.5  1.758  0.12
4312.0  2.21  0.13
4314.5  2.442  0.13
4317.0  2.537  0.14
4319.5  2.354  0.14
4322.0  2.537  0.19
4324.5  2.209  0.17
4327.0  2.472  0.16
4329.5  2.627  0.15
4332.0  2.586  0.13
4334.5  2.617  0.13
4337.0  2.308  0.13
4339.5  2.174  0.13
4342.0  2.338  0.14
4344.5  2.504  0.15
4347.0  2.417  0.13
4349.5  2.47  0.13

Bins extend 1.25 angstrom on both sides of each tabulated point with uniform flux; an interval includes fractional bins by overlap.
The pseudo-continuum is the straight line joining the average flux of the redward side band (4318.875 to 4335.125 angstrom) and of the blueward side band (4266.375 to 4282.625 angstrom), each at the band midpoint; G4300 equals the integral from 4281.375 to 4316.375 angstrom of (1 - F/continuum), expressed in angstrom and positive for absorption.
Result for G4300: 4.8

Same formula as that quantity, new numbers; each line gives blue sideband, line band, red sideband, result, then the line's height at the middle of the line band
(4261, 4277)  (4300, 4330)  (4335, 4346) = 2.14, 2.32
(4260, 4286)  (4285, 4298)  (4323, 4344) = 1.33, 2.34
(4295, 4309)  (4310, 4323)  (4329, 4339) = -1.83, 2.08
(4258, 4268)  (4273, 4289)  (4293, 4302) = -1.18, 2.13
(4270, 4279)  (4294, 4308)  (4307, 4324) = 2.98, 2.22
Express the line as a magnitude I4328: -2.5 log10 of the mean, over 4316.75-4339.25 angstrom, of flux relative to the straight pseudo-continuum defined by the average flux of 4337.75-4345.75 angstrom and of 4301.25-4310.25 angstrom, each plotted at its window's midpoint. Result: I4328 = -0.18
